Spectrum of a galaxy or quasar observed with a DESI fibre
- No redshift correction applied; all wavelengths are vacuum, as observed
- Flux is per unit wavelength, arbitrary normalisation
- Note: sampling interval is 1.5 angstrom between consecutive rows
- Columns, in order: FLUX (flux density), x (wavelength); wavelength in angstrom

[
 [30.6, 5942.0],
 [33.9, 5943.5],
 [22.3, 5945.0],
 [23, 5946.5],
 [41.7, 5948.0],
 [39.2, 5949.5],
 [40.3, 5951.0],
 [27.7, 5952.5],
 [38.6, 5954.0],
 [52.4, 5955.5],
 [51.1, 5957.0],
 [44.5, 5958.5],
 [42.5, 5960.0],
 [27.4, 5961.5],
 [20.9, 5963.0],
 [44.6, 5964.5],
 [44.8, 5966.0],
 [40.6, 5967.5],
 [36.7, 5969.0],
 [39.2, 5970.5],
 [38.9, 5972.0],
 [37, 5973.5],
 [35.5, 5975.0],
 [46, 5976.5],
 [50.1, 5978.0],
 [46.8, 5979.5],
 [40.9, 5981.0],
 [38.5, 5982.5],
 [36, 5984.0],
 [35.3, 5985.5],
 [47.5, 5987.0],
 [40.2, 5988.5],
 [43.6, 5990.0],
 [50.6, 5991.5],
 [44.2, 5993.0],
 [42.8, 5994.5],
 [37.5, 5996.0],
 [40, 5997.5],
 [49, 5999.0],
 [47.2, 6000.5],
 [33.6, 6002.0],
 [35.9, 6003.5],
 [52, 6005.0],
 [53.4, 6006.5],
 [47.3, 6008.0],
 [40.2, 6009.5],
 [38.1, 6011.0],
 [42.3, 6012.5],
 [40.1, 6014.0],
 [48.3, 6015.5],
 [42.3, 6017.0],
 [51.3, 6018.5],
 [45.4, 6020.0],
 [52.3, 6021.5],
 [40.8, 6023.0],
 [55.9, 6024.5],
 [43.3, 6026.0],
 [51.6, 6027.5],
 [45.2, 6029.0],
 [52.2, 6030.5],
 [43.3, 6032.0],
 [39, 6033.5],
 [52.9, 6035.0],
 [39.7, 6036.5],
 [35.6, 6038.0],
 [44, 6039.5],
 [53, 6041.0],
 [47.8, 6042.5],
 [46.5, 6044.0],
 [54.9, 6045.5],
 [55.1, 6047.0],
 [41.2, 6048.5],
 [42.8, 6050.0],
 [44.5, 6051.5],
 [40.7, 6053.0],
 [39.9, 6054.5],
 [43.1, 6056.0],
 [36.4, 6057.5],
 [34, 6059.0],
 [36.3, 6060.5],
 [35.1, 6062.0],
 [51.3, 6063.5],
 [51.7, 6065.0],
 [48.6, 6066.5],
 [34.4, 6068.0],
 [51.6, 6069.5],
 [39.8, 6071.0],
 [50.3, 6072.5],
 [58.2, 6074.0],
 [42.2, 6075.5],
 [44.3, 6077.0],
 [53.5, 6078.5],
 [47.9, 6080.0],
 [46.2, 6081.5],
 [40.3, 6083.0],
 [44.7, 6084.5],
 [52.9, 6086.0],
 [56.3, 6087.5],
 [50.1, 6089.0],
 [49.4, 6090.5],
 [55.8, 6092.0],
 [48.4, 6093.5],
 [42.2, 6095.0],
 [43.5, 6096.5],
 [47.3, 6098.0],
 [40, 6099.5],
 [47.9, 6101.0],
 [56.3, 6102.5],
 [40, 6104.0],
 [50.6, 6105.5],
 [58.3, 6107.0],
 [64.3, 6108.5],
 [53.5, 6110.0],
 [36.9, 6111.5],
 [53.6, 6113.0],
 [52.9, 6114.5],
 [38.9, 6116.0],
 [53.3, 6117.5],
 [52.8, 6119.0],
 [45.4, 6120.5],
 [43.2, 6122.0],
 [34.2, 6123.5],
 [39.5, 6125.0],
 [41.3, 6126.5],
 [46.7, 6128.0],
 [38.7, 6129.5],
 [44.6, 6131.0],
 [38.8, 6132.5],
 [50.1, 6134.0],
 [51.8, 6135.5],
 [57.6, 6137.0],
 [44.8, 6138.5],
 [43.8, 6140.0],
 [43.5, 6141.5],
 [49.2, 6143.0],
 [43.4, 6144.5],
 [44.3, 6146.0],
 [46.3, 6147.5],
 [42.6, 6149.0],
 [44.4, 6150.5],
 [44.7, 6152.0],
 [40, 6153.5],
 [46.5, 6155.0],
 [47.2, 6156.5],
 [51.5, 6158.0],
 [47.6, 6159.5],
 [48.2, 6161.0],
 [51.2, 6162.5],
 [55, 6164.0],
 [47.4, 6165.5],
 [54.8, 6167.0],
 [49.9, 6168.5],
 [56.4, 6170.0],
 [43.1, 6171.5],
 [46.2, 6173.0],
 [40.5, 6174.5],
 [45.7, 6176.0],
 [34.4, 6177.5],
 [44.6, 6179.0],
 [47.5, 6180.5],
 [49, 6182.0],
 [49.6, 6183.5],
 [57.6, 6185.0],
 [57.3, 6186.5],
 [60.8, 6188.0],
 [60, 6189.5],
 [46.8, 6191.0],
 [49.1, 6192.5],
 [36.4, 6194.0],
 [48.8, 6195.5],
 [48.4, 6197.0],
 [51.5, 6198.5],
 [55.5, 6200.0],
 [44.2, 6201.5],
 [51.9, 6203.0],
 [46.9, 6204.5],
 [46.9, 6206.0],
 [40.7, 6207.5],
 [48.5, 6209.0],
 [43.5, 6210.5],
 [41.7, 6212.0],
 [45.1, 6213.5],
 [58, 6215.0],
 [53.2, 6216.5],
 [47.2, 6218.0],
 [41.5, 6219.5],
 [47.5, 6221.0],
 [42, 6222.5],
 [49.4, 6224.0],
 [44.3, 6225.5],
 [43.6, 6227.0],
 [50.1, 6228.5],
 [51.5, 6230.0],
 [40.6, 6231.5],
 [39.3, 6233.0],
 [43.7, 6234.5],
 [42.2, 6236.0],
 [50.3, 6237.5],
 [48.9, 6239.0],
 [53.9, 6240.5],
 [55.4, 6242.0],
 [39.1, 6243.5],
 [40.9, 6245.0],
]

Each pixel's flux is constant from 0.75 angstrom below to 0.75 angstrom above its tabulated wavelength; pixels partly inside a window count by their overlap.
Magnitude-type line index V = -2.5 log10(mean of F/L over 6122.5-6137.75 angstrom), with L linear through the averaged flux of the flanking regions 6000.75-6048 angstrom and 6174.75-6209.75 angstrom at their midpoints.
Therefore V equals 0.08 mag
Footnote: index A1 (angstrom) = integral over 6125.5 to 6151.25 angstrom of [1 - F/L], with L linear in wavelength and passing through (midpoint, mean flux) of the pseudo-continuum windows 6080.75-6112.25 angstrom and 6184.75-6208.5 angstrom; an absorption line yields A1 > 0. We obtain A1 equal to 2.1 angstrom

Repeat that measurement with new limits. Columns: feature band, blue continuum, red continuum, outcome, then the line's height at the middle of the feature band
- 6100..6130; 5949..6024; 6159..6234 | -1.1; 45.7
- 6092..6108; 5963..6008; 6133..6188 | -0.8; 45.9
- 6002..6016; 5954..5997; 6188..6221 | -0.4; 42.3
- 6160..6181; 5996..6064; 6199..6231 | -0.4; 46.6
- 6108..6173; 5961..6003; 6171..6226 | -1.6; 45.8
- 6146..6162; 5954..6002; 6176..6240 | 0.1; 46.2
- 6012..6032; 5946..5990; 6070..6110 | -1.4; 43.8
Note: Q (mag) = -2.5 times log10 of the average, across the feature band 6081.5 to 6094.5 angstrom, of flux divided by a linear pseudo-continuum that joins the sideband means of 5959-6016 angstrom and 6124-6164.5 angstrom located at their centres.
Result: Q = -0.12 mag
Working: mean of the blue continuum 41.4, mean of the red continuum 45.9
